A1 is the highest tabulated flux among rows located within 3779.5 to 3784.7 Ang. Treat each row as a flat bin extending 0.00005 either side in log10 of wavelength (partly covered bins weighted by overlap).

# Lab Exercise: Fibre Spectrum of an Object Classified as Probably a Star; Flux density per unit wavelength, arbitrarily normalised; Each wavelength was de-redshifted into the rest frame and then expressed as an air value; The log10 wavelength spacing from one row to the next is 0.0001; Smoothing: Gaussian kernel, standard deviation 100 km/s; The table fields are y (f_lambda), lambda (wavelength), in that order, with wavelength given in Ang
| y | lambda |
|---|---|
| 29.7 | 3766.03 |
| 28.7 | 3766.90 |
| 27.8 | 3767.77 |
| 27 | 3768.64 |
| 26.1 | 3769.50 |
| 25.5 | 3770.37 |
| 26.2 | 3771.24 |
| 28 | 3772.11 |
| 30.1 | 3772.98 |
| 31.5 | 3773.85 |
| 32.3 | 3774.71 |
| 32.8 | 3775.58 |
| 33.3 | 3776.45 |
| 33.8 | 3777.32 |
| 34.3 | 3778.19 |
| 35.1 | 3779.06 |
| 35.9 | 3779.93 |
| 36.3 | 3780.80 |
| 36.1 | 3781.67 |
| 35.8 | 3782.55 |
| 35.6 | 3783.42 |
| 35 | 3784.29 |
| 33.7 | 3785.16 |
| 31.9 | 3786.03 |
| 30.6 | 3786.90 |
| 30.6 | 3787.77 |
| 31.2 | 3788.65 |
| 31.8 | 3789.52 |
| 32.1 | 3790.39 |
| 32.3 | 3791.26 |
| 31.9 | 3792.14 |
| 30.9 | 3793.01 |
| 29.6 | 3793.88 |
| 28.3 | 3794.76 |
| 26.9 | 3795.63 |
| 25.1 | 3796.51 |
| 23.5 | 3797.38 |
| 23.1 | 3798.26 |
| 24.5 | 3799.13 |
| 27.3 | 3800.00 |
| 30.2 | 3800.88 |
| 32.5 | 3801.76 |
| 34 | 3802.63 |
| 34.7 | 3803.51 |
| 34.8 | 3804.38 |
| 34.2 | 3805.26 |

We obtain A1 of 36.3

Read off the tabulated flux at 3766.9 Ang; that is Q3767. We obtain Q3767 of 28.7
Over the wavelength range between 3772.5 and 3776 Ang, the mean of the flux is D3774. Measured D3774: 31.7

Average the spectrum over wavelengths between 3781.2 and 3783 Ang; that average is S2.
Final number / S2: 35.8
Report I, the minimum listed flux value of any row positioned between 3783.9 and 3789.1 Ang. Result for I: 30.6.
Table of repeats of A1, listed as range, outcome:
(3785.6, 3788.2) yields 31.9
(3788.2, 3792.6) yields 32.3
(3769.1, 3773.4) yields 30.1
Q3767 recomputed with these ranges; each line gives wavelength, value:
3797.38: 23.5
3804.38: 34.8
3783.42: 35.6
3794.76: 28.3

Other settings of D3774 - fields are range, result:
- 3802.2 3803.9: 34.3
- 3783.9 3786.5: 33.5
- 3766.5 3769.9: 27.4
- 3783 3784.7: 35.3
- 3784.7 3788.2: 31.8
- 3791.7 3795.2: 30.2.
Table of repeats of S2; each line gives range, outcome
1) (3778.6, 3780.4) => 35.5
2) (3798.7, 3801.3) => 27.3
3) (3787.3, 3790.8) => 31.4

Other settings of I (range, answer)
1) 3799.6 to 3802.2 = 27.3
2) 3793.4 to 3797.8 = 23.5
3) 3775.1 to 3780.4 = 32.8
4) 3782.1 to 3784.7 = 35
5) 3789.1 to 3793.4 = 30.9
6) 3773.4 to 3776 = 31.5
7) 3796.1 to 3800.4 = 23.1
